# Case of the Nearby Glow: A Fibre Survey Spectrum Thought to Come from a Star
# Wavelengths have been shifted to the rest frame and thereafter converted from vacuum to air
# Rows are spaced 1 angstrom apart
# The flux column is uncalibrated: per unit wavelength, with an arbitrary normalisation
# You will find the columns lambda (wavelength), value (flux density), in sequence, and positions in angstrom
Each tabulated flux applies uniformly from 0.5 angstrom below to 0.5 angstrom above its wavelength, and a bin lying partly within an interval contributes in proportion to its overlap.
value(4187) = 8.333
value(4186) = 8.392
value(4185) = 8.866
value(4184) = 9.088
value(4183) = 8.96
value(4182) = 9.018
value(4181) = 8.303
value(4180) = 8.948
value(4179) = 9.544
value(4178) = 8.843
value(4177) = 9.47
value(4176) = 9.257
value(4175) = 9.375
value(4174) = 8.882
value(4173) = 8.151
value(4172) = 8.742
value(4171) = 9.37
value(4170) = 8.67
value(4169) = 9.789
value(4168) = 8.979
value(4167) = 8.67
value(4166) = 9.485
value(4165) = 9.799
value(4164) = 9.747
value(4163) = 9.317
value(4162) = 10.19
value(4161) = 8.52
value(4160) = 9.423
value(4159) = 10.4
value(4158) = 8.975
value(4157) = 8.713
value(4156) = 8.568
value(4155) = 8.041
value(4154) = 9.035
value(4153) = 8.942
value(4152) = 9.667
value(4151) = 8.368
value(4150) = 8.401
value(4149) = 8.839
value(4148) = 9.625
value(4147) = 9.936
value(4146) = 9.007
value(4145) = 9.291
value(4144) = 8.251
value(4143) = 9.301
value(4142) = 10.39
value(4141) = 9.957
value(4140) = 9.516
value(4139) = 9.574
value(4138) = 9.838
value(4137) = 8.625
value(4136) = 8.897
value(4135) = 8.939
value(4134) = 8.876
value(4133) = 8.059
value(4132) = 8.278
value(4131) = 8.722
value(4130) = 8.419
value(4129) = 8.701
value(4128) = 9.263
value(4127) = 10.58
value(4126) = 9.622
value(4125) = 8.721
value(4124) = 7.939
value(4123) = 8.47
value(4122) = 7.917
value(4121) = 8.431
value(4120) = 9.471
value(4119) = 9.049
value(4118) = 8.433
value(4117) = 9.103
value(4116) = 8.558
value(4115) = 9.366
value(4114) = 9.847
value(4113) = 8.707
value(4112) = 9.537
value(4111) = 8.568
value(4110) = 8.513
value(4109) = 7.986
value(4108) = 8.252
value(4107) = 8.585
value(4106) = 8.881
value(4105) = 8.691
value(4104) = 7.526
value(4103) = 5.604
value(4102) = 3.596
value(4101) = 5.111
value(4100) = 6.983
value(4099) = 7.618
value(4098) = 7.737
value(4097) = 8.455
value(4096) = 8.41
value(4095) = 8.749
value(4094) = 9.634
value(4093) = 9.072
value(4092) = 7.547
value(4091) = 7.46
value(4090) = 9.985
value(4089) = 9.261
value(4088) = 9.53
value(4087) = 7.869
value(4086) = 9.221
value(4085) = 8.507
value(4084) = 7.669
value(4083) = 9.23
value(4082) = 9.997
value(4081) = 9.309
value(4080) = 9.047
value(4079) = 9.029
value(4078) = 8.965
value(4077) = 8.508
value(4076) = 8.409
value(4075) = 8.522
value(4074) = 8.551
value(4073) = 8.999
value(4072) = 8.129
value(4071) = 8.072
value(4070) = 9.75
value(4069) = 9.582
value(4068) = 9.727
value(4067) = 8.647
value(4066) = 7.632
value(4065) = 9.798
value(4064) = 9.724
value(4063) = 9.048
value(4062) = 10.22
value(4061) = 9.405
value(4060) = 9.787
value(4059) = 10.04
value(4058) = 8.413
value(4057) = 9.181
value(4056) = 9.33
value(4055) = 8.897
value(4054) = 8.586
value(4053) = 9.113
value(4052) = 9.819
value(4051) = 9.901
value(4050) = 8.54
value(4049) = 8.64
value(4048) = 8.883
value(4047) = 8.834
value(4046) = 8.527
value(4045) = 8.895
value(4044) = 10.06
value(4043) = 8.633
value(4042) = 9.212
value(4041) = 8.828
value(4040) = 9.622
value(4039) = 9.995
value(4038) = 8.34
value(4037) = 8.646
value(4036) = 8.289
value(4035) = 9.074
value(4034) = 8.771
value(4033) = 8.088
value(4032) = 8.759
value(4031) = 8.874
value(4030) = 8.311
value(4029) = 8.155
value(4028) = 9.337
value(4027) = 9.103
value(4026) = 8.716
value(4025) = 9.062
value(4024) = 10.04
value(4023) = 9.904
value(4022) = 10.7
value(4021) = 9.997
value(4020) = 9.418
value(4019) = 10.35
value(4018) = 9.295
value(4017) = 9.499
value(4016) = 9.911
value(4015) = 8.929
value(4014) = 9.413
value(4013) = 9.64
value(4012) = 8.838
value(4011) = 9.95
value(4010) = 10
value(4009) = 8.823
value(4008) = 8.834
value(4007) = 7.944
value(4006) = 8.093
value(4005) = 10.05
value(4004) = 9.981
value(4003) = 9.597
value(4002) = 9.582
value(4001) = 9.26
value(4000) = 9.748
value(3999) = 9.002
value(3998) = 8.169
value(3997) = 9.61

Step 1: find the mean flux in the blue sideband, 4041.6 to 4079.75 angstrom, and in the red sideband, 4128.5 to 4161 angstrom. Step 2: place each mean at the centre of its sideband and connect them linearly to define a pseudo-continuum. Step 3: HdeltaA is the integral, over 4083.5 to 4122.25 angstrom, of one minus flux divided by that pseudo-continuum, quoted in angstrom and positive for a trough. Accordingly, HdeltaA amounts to 3.2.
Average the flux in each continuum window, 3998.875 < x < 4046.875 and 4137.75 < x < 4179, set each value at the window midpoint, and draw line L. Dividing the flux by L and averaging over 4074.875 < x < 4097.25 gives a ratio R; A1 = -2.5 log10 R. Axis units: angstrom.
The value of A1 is 0.048 mag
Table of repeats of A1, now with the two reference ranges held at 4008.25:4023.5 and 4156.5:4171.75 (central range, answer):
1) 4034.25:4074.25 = 0.05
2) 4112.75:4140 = 0.06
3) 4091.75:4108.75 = 0.23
